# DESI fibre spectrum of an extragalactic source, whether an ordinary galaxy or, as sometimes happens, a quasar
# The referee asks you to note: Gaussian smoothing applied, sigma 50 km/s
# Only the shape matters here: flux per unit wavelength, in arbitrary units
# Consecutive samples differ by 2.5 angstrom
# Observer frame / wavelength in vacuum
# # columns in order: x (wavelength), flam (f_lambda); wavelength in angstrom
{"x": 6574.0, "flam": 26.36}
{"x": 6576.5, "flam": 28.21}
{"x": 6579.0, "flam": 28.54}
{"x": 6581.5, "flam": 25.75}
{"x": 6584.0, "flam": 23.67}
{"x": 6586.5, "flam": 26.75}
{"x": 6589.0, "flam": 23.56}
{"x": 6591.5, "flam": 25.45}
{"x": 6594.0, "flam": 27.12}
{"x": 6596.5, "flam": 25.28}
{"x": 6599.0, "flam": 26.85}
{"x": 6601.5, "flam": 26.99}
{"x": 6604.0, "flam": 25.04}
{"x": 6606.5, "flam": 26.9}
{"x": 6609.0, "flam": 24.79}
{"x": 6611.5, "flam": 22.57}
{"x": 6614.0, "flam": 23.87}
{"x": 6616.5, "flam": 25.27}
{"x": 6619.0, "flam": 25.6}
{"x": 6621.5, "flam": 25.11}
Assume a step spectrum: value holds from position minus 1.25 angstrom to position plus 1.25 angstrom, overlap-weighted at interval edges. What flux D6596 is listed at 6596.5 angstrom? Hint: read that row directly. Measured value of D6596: 25.28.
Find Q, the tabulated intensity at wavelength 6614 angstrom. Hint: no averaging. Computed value 23.87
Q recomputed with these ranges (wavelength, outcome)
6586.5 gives 26.75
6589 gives 23.56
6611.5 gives 22.57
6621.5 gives 25.11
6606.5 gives 26.9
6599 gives 26.85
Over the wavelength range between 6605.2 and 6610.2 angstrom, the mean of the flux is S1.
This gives 25.8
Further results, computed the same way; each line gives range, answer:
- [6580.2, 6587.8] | 25.4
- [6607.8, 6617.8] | 24.1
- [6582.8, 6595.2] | 25.3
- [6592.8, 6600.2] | 26.4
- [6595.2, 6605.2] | 26.1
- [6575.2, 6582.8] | 27.5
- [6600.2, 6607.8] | 26.3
